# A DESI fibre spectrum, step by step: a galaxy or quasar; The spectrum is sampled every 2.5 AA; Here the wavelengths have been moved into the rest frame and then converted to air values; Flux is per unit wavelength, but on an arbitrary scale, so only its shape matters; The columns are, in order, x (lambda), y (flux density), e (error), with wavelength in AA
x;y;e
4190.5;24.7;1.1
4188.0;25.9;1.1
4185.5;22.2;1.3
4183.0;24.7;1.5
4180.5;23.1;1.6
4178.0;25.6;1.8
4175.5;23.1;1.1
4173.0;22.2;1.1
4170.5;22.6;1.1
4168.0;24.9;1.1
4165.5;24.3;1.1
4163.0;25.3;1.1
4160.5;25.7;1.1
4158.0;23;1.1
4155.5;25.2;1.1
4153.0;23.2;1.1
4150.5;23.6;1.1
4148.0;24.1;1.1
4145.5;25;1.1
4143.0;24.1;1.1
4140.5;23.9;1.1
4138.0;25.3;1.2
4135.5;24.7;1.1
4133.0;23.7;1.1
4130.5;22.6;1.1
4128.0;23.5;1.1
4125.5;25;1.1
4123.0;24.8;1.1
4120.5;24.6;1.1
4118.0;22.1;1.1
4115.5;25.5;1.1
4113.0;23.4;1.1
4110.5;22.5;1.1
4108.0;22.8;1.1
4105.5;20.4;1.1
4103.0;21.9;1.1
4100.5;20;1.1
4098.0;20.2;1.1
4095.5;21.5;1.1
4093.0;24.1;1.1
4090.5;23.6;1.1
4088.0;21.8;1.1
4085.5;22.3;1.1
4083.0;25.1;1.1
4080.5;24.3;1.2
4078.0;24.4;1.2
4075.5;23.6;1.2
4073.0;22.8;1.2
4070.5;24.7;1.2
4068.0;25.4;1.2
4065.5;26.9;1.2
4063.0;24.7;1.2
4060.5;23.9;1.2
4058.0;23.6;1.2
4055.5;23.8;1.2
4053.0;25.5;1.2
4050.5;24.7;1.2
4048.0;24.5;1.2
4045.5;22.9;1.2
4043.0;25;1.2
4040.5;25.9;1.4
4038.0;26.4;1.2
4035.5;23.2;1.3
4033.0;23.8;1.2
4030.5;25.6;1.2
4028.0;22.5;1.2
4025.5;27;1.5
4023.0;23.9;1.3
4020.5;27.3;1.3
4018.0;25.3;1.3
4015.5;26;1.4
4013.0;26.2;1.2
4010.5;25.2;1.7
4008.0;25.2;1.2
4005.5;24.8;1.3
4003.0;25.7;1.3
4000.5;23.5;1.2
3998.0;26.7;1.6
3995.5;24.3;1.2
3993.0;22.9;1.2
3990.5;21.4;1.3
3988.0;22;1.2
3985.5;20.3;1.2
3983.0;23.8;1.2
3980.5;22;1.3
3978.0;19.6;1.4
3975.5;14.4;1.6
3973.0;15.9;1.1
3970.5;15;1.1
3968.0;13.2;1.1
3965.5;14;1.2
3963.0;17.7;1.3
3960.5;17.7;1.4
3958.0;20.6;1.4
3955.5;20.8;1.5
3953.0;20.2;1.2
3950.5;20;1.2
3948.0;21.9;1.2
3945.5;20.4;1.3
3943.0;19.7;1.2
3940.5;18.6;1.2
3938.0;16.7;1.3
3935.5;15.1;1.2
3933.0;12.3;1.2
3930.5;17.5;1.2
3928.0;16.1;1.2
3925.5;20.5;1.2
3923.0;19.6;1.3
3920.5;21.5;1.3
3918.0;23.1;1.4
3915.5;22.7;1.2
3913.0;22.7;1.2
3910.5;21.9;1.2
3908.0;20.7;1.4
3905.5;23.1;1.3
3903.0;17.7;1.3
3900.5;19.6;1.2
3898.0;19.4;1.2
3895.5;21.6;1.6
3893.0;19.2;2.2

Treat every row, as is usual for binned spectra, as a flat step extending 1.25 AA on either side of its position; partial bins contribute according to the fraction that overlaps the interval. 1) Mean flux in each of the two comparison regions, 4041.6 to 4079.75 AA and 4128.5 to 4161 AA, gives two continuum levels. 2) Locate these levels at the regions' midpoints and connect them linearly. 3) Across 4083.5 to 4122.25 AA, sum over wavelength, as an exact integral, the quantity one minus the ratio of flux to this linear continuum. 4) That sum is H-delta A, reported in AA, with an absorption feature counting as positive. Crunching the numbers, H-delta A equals 2.8 AA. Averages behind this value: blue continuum 24.4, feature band 22.5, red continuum 24.1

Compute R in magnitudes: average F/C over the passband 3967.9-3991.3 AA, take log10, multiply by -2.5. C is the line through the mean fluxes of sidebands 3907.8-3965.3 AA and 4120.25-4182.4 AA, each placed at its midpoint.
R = 0.07 mag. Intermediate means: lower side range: 19.4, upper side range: 24.1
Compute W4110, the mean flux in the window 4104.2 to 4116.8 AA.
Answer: 22.9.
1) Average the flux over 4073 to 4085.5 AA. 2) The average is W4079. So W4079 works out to 24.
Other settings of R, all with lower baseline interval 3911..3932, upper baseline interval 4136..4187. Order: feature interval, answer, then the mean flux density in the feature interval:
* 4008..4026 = -0.177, 25.8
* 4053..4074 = -0.091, 24.6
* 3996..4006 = -0.163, 25.1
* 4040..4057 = -0.102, 24.5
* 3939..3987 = 0.126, 18.7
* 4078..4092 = -0.029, 23.5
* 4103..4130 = 0.001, 23.4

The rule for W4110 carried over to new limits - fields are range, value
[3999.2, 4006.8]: 24.7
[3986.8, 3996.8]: 22.7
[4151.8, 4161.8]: 24.3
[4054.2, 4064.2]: 24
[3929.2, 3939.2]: 15.4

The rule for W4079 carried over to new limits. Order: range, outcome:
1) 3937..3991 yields 18.9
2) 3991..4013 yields 24.8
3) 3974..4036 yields 23.7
